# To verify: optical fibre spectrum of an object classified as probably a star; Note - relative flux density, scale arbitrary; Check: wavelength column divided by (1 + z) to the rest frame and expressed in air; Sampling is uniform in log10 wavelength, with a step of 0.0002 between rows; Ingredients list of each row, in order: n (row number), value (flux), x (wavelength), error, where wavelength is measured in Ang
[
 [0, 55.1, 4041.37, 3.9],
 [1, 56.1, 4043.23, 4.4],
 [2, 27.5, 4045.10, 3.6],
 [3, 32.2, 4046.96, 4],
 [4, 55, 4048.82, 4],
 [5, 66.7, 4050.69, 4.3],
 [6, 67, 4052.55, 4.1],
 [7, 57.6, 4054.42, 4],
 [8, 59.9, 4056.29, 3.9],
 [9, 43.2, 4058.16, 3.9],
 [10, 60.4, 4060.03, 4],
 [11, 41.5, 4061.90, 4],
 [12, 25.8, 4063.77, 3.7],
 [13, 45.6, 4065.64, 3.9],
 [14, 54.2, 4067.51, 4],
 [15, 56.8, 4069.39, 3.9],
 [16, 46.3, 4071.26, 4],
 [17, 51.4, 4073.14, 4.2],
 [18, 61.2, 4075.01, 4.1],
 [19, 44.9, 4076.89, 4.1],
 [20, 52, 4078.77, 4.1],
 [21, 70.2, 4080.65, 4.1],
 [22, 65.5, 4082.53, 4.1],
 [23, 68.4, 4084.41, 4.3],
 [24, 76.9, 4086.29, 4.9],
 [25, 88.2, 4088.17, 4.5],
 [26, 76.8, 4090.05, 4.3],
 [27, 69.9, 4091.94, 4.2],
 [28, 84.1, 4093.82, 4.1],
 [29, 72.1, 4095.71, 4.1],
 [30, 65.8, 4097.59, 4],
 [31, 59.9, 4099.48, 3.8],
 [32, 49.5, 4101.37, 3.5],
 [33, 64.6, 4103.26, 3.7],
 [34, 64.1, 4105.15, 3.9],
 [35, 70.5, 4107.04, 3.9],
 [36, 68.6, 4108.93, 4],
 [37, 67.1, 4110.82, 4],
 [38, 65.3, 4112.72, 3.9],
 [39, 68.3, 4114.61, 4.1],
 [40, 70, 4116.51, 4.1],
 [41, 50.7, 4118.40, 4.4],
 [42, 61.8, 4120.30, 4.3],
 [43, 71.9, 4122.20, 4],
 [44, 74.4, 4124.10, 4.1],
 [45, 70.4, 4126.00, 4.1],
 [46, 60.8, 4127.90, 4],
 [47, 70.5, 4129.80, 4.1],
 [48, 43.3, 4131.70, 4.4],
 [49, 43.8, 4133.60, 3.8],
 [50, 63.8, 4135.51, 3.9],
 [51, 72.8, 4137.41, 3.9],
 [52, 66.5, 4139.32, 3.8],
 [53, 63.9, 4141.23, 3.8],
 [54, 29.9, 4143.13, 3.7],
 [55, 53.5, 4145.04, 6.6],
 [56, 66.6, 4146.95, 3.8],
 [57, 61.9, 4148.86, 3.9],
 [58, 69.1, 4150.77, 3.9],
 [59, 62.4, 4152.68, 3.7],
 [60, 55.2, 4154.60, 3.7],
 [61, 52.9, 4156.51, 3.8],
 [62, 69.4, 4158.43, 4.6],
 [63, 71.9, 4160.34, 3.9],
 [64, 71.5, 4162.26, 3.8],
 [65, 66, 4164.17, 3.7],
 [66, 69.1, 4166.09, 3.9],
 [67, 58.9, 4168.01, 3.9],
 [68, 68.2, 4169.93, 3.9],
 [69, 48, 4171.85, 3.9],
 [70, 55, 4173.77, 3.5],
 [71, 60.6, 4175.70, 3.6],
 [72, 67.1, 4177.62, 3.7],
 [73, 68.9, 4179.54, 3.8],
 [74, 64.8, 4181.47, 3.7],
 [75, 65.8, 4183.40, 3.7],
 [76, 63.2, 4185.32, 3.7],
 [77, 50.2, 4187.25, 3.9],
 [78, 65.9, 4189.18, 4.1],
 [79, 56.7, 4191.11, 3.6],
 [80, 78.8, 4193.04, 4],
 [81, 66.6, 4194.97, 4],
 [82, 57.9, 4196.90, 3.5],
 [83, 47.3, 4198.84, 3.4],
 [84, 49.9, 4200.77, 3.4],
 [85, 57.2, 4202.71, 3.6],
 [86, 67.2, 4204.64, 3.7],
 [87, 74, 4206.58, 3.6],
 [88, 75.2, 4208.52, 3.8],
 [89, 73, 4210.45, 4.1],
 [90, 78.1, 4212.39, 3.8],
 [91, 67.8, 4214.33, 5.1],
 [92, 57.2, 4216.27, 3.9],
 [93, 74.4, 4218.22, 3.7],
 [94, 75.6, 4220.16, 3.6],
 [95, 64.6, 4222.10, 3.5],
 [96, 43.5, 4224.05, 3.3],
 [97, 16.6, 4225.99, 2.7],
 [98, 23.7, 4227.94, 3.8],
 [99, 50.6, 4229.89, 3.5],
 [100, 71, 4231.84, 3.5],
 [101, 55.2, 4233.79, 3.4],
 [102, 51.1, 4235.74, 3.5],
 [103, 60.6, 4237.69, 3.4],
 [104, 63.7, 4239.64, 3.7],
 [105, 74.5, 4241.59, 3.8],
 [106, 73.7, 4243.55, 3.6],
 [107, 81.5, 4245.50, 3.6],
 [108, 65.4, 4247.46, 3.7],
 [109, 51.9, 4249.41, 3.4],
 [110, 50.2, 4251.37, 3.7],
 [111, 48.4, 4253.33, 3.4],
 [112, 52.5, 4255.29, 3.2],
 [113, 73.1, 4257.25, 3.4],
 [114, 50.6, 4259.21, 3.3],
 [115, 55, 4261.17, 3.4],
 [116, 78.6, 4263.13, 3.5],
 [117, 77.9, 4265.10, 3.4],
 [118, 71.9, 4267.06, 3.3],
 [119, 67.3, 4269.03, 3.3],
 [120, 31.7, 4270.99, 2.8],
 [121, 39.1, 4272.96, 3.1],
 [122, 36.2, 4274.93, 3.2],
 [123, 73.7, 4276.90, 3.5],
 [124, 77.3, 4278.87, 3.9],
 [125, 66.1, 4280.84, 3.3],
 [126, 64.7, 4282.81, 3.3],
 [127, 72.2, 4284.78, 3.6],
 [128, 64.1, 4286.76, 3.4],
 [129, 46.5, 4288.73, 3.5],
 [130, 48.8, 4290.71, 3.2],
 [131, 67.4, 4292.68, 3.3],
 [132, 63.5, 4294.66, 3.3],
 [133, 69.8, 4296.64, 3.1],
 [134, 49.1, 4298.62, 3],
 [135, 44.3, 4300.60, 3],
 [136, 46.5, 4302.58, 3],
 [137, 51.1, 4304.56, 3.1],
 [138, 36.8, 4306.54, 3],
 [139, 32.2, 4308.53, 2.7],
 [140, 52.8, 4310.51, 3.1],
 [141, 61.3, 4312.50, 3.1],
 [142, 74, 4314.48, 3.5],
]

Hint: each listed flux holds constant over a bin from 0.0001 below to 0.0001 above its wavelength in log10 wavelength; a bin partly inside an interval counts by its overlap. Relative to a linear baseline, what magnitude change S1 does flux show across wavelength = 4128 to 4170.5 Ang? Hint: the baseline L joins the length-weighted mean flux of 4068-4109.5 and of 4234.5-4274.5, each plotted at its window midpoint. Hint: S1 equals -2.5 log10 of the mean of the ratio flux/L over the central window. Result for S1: 0.032 mag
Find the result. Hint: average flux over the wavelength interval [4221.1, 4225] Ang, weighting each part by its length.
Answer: 54.3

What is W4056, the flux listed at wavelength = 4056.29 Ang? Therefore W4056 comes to 59.9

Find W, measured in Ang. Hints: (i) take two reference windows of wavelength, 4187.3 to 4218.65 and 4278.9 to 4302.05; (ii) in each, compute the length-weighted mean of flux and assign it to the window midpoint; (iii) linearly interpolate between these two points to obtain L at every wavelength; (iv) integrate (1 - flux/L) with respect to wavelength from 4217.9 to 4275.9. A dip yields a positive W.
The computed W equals 4.6 Ang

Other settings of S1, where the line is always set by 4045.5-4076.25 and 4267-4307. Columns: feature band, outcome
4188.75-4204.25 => -0.11 mag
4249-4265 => -0.06 mag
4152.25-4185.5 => -0.18 mag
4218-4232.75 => 0.08 mag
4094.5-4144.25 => -0.20 mag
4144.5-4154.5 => -0.17 mag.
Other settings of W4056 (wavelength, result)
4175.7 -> 60.6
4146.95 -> 66.6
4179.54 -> 68.9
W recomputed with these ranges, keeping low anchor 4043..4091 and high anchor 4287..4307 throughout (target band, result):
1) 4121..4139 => -2.8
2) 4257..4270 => -3.4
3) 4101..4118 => -3.1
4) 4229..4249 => -3.9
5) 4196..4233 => -3.4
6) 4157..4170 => -3.0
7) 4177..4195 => -3.4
